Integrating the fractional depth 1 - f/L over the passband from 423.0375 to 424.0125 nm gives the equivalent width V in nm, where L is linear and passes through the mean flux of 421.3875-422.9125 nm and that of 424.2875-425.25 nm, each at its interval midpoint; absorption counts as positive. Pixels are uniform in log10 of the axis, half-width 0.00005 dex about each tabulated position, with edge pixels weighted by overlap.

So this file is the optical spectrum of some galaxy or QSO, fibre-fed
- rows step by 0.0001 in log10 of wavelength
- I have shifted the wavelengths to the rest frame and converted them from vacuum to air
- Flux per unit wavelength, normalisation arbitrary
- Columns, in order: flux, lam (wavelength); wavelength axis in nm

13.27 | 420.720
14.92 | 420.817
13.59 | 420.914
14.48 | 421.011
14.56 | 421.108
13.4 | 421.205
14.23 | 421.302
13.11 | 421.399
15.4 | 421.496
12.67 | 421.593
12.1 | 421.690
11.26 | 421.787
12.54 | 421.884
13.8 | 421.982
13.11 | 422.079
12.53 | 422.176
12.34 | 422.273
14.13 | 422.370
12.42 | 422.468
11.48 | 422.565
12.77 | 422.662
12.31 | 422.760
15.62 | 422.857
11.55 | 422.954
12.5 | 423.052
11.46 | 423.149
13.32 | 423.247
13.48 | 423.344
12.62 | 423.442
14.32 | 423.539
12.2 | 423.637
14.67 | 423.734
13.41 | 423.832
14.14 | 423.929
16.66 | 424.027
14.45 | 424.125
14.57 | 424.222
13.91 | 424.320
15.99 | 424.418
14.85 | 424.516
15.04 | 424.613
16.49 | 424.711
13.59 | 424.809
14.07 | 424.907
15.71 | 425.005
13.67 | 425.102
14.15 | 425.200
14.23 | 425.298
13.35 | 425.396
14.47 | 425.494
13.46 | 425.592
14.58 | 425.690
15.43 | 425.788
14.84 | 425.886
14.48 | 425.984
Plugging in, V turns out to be 0.039 nm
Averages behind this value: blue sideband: 13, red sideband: 14.8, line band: 13.4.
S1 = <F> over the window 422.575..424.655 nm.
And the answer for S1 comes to 13.8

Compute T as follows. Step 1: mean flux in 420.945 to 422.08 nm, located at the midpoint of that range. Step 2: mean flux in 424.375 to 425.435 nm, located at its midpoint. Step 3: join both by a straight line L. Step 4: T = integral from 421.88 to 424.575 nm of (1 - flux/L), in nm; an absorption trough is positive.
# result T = 0.11 nm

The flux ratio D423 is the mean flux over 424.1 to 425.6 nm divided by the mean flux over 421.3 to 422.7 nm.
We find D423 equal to 1.13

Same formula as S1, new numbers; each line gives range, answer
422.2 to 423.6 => 12.9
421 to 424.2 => 13.3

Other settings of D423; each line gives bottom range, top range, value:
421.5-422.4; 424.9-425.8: 1.11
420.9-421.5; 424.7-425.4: 1.02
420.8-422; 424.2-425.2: 1.09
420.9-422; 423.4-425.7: 1.07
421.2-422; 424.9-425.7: 1.08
